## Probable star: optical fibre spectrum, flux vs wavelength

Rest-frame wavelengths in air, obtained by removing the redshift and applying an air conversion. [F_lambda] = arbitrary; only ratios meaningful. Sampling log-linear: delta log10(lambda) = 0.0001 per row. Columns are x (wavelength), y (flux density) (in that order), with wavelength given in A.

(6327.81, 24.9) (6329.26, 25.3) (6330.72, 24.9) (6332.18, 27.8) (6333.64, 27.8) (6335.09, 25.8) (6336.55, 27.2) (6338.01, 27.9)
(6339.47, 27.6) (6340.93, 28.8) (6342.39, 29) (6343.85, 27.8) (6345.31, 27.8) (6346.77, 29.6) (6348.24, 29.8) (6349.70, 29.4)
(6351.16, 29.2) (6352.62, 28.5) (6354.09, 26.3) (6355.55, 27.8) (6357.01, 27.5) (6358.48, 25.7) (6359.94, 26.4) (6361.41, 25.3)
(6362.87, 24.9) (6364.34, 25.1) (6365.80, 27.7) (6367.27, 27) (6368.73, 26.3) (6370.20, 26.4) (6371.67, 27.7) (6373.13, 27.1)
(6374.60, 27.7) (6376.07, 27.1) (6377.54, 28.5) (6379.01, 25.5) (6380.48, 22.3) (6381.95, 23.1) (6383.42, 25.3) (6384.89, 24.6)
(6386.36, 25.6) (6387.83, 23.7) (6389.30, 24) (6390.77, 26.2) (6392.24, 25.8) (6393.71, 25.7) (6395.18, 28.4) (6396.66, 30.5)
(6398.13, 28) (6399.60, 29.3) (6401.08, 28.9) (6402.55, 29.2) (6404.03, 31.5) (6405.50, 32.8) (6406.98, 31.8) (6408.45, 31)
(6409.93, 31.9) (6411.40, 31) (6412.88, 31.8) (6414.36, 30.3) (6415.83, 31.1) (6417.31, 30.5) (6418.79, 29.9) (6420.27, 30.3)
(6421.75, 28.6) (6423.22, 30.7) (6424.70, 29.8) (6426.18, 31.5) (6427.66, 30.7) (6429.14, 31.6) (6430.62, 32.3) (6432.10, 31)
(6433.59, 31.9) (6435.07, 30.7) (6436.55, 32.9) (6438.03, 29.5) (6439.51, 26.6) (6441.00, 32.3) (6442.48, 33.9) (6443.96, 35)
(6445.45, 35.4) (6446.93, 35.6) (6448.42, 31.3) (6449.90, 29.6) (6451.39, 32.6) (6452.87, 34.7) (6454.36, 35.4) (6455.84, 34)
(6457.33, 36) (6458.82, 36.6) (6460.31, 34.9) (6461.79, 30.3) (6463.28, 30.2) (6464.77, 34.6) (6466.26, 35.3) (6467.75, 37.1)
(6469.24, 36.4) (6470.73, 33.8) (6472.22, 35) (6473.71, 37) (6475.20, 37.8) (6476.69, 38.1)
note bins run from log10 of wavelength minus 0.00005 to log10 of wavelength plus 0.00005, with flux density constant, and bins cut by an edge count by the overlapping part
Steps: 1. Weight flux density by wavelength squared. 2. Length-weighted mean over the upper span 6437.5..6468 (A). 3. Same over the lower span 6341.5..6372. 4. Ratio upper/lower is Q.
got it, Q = 1.3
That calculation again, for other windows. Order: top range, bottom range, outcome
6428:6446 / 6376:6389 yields 1.30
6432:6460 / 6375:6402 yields 1.28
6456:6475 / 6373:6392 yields 1.41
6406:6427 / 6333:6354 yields 1.11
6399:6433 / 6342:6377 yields 1.14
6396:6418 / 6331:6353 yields 1.11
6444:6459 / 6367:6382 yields 1.32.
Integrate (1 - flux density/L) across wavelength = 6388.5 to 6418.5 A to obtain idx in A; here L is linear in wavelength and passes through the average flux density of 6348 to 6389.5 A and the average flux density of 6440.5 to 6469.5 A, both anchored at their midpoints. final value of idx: 0.0 A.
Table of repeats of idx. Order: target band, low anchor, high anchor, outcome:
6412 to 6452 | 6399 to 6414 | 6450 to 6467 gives 1.2 A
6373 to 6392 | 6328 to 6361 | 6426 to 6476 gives 2.7 A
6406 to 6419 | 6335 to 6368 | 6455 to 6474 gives 0.1 A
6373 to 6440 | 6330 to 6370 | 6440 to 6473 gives 4.4 A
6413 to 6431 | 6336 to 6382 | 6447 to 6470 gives 0.5 A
